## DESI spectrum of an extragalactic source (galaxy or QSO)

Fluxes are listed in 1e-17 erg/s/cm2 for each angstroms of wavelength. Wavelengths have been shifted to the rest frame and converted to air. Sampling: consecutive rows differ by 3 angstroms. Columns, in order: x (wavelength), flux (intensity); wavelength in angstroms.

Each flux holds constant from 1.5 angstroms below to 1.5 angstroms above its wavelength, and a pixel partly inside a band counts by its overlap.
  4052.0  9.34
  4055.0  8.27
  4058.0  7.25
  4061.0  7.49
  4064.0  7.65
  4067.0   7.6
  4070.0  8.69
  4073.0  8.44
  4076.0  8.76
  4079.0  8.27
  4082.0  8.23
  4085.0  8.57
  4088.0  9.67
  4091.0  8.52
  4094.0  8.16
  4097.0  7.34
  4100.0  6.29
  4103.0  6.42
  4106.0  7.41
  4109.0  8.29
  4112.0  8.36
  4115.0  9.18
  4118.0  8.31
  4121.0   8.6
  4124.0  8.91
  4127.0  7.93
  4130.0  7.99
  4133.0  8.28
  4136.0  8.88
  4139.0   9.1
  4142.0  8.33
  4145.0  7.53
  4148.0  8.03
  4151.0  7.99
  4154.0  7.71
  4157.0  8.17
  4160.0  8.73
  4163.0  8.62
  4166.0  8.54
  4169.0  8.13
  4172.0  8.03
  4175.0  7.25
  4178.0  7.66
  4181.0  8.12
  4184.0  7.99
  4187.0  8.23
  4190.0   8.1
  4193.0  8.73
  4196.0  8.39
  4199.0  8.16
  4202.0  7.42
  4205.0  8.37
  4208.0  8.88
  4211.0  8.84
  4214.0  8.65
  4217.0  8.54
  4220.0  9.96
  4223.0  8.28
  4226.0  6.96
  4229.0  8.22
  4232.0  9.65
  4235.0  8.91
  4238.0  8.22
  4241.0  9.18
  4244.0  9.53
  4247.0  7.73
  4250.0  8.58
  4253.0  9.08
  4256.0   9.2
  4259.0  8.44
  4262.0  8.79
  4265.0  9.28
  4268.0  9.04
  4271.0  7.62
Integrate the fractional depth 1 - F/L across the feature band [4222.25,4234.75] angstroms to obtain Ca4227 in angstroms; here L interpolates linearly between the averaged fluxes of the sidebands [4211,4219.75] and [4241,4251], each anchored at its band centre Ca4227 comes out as 0.62 angstroms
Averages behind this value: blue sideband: 8.83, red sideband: 8.7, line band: 8.34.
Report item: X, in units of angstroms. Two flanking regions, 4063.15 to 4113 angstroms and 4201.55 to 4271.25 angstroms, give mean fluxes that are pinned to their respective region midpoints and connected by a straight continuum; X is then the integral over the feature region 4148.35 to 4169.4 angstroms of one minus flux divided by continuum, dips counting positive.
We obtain 0.20 angstroms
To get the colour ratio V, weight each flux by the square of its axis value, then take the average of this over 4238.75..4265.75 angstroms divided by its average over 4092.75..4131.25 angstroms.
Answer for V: 1.19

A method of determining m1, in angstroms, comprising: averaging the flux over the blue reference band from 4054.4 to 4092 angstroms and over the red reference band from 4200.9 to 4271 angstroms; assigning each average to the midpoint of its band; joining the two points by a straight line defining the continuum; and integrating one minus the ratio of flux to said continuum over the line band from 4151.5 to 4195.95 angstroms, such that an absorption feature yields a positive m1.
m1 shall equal 1.90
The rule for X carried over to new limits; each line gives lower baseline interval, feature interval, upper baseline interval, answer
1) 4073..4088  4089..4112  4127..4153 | 2.4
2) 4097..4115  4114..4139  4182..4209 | -2.8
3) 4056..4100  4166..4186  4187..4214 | 1.0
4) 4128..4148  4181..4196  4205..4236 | 0.5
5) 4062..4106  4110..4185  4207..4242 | 0.5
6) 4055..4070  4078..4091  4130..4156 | -1.4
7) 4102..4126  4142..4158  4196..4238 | 0.8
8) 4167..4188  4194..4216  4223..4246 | -0.4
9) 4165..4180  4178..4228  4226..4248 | -0.4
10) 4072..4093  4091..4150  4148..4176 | 2.2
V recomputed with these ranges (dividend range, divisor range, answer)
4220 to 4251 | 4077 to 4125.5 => 1.12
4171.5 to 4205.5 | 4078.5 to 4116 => 1.04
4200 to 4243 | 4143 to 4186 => 1.10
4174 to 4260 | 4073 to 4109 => 1.13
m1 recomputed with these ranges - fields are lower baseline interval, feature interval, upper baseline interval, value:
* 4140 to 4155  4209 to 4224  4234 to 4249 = -0.6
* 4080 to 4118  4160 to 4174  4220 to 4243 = 0.0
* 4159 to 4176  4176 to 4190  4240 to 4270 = 0.6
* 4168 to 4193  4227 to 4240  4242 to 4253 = -0.2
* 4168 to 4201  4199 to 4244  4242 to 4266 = -0.7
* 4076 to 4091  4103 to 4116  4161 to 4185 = 0.7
